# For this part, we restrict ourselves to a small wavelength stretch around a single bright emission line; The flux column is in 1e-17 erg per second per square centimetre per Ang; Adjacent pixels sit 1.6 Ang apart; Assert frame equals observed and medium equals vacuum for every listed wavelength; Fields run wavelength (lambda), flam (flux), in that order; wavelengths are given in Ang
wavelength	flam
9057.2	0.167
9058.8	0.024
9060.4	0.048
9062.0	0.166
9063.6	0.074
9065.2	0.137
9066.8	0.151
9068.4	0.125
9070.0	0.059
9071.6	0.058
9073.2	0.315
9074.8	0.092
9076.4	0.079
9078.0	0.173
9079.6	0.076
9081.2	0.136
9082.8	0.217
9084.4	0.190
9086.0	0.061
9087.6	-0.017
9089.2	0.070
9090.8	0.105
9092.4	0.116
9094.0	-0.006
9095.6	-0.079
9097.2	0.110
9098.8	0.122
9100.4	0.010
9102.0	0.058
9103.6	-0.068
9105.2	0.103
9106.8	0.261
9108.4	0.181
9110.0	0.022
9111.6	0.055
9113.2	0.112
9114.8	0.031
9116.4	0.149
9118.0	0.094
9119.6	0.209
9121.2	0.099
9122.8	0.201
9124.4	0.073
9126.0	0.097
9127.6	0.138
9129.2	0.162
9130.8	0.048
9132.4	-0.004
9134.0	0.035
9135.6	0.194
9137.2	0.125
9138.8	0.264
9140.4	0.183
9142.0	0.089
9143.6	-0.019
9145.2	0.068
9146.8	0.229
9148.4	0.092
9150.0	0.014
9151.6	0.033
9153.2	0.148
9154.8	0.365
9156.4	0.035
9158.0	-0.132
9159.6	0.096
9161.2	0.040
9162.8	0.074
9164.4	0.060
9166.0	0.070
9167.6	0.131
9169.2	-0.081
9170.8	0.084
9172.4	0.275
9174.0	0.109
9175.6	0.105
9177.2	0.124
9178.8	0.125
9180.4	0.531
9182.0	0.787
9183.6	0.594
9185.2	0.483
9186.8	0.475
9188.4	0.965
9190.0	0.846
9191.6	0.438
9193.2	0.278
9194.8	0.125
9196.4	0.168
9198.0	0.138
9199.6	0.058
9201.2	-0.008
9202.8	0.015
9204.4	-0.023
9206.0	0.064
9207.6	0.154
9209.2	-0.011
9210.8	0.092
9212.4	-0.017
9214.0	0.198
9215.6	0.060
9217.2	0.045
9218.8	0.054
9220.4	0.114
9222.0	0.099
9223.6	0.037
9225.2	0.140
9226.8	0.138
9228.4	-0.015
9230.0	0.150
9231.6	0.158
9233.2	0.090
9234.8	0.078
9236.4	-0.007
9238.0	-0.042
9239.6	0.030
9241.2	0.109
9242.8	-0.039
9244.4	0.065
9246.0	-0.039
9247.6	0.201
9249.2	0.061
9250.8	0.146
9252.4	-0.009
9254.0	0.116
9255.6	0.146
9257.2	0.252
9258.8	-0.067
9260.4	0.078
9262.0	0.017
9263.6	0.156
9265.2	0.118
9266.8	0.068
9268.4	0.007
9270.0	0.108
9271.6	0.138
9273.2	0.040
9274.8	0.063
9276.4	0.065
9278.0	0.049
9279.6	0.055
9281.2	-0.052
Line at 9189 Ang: [O II] 3727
